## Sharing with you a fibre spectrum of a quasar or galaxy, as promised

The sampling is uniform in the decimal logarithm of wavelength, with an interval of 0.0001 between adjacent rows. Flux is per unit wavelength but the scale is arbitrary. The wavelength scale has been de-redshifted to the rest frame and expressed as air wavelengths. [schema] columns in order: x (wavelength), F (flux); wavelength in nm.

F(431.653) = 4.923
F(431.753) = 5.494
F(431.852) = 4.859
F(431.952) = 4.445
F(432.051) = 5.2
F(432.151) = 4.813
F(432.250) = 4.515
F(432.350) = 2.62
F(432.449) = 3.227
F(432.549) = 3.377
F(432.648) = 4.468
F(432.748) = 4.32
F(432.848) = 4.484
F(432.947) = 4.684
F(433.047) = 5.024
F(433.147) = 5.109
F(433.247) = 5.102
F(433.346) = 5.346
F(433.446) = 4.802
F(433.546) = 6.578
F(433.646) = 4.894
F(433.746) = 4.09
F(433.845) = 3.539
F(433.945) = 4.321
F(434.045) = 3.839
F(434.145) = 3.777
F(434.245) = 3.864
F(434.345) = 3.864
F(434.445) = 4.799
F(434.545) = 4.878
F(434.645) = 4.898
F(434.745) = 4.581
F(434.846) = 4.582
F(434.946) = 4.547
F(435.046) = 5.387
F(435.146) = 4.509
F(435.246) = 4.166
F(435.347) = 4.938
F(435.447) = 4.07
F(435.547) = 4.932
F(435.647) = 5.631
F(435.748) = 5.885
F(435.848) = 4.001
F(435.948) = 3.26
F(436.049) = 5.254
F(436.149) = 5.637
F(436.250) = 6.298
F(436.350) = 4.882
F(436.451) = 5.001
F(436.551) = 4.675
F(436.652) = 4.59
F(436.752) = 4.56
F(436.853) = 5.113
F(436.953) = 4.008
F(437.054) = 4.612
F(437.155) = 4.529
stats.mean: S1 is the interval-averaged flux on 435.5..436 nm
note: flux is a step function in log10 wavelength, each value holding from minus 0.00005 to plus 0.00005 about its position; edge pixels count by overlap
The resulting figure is 4.74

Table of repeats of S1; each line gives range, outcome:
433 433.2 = 5.05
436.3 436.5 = 4.94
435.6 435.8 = 5.73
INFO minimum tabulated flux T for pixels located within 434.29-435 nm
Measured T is 3.864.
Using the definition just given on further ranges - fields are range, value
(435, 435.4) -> 4.166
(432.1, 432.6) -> 2.62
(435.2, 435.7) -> 4.07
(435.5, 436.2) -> 3.26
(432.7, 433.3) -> 4.32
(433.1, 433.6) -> 4.802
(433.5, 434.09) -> 3.539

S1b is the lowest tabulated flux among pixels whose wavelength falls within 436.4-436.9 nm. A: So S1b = 4.56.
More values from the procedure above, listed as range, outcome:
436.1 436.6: 4.675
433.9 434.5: 3.777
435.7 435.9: 4.001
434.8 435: 4.547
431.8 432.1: 4.445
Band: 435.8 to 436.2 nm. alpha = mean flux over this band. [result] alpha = 4.54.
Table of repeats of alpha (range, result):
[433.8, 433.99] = 3.93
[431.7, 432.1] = 5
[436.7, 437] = 4.58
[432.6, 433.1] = 4.59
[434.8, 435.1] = 4.85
